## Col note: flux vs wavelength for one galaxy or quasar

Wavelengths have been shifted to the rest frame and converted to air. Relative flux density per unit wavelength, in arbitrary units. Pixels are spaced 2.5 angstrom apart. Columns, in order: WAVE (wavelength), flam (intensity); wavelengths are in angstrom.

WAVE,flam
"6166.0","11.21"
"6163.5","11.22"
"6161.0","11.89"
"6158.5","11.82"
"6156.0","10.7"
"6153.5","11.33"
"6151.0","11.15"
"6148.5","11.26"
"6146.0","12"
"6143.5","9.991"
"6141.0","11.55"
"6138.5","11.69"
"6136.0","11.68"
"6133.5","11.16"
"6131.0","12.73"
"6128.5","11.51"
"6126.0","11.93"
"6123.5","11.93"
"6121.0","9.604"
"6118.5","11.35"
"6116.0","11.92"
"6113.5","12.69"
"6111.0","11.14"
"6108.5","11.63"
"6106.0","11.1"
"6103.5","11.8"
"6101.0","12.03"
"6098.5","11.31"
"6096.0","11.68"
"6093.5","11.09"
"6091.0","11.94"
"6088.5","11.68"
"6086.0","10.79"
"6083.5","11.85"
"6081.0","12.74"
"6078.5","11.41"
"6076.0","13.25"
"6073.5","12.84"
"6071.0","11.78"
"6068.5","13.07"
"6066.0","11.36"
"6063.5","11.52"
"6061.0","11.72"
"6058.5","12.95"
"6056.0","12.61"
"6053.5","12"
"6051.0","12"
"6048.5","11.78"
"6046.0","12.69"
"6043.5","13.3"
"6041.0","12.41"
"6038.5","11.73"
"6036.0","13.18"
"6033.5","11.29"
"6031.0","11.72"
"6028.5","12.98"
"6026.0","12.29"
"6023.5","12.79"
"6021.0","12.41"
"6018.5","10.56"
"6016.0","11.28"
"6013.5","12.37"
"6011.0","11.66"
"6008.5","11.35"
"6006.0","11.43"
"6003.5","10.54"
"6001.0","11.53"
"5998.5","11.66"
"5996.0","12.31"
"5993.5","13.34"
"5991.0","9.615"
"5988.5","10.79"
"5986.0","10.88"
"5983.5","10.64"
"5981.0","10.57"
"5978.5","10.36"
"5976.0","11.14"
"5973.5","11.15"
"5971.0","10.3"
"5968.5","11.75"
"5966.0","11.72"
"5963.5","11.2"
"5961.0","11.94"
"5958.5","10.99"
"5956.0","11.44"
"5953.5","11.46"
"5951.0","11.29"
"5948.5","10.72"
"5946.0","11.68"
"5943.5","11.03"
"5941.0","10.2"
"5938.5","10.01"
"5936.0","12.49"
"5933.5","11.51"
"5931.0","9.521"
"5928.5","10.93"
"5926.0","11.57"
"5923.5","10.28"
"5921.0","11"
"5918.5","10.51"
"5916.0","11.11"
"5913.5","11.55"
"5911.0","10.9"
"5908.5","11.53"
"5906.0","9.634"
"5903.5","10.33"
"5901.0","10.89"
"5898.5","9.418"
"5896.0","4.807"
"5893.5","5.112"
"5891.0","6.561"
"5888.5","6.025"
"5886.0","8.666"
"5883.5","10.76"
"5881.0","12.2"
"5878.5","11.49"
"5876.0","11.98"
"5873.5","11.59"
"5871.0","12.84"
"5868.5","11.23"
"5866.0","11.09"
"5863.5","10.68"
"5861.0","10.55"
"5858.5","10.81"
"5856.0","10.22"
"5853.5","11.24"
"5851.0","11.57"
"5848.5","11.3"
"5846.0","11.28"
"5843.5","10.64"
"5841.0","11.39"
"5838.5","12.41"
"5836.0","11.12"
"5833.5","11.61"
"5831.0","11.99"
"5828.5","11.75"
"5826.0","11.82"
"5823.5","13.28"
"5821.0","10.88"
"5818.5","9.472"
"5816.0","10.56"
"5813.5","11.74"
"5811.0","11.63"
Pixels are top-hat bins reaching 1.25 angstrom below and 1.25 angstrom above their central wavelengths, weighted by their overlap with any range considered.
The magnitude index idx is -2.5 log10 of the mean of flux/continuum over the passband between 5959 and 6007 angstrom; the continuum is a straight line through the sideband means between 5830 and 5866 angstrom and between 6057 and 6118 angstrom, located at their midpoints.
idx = 0.04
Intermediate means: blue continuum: 11.2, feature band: 11.2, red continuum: 11.9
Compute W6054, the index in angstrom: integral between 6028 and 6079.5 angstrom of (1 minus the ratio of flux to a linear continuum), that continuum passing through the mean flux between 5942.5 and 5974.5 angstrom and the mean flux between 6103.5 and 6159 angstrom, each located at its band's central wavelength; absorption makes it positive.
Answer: -4.00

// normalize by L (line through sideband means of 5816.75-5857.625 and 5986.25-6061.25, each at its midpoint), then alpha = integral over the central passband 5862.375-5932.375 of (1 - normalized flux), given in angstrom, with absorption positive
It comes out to 8.4 angstrom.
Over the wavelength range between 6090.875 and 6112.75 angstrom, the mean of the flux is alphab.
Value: 11.5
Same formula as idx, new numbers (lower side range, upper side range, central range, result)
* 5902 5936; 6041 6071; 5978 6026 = 0.03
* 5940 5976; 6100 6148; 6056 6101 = -0.05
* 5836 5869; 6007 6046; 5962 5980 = 0.07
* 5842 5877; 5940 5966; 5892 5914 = 0.21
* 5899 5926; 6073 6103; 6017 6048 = -0.07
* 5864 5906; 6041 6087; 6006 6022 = -0.01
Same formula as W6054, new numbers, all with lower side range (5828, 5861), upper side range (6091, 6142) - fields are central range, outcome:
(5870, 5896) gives 4.3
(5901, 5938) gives 1.5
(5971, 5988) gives 1.0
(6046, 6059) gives -0.8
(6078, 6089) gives -0.2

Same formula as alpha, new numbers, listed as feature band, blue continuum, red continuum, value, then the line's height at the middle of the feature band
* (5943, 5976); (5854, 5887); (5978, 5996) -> -0.8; 11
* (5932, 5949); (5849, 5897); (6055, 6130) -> -0.8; 10.6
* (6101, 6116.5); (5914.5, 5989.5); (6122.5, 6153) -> -0.4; 11.5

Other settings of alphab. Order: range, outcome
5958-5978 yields 11.3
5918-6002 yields 11.1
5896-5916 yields 10.3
